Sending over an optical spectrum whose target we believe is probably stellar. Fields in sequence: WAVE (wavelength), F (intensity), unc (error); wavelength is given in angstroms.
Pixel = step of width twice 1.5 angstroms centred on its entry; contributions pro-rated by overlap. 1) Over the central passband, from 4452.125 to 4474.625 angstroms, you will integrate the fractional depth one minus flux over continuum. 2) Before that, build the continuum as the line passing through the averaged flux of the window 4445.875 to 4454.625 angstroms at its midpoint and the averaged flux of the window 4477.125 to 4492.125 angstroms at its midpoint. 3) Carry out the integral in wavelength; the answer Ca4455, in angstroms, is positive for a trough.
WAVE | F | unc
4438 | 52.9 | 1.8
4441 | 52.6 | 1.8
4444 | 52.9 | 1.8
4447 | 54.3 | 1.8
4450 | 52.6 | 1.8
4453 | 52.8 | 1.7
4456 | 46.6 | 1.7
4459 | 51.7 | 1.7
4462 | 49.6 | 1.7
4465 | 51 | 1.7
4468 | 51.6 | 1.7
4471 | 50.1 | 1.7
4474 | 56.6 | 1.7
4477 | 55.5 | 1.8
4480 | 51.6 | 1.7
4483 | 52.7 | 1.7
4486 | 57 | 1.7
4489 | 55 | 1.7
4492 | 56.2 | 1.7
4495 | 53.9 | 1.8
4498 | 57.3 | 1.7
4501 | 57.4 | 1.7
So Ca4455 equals 1.10 angstroms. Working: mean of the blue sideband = 53.1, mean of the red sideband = 54.4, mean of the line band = 51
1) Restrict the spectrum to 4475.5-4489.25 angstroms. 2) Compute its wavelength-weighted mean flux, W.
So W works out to 54.3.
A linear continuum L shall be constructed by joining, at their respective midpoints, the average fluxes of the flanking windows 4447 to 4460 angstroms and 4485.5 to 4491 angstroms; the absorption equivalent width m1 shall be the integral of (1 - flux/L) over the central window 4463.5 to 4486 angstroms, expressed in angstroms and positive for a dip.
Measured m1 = 0.4 angstroms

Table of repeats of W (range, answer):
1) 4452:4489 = 52.3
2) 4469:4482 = 53.4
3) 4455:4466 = 49.8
